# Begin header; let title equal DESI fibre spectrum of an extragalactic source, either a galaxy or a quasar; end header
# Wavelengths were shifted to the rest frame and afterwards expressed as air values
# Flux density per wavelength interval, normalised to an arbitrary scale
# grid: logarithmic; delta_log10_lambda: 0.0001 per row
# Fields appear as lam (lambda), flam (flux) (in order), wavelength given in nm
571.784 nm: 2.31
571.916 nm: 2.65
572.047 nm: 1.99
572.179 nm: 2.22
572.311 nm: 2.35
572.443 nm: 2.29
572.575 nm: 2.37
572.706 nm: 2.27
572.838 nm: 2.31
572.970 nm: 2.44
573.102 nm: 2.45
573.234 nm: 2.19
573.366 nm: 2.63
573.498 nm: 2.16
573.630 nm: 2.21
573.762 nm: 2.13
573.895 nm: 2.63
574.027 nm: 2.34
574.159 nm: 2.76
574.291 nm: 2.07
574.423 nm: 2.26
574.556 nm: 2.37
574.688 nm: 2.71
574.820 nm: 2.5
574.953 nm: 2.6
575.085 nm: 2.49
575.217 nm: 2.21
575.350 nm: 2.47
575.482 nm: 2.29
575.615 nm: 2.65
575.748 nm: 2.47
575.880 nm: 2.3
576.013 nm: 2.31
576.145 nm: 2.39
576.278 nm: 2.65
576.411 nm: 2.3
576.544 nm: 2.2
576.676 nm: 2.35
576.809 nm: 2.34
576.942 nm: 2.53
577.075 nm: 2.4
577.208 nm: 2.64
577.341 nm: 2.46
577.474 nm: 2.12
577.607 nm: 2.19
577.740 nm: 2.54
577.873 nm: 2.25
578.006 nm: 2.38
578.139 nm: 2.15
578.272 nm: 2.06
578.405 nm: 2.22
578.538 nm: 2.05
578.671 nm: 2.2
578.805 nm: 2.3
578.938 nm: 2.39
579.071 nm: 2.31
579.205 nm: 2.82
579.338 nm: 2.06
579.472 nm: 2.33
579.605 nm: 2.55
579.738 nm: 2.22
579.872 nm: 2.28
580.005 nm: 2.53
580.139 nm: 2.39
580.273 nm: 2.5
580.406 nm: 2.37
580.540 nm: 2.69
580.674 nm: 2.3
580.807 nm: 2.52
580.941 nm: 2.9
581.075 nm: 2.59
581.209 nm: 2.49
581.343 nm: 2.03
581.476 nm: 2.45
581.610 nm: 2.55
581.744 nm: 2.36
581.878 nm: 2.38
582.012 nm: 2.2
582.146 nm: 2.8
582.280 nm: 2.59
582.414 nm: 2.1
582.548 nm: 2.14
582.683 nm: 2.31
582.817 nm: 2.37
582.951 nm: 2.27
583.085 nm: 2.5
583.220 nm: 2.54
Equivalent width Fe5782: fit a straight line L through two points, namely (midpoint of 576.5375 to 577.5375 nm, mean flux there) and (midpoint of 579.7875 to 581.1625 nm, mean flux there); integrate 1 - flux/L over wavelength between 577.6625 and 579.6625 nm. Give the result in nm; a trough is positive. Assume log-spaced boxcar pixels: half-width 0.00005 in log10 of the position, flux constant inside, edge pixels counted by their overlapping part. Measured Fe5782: 0.113 nm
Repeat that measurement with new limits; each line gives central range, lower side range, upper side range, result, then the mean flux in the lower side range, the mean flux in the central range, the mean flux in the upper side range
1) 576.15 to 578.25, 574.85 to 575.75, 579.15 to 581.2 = 0.084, 2.45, 2.36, 2.47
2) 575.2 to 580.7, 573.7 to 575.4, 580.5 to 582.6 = 0.161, 2.43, 2.36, 2.44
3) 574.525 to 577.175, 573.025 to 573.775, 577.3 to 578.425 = -0.170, 2.31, 2.43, 2.26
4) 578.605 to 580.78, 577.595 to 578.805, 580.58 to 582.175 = -0.049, 2.23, 2.39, 2.46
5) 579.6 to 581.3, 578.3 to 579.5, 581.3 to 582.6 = -0.108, 2.29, 2.48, 2.37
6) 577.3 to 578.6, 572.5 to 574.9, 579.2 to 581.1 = 0.102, 2.38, 2.24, 2.46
